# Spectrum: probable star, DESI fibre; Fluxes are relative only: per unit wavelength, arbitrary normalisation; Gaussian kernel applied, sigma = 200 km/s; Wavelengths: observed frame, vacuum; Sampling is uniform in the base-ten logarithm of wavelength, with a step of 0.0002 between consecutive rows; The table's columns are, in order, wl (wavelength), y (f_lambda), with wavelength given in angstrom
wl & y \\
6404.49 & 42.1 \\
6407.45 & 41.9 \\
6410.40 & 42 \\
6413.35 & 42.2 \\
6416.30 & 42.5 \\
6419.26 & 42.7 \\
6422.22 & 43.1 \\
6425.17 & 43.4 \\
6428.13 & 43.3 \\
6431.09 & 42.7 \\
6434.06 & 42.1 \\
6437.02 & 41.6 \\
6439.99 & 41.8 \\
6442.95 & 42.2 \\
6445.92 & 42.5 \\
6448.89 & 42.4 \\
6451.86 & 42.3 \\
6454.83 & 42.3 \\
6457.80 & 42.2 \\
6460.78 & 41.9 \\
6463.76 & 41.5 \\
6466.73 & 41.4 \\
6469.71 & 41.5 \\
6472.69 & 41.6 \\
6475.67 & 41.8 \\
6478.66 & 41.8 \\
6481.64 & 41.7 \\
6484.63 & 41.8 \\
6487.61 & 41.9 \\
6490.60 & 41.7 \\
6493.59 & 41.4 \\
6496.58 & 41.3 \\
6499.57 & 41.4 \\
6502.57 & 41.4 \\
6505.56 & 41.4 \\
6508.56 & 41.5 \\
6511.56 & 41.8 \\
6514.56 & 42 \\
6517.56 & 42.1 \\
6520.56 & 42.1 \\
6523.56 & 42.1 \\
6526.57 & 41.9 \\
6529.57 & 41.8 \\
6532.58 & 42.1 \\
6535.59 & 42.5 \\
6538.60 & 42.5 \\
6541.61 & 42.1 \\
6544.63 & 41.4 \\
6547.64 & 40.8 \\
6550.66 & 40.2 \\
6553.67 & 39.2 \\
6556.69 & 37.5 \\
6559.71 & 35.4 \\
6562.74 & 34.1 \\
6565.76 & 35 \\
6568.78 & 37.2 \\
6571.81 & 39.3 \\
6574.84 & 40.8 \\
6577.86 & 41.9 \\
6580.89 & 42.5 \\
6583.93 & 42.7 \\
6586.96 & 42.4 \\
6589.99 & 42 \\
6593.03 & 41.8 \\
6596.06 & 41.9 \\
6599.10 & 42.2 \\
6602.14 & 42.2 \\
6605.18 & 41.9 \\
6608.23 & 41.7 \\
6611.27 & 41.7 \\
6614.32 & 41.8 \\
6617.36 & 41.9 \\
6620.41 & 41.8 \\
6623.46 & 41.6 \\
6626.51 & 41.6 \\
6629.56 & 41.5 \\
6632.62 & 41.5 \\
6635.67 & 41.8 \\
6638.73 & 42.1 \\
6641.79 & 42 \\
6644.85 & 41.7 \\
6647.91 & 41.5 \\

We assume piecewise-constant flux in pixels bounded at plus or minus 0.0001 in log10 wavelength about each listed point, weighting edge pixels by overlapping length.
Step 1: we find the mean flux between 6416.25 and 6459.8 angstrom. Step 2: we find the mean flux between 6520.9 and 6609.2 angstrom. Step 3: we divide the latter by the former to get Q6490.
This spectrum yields 0.96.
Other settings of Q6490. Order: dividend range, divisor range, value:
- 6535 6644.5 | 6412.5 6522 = 0.97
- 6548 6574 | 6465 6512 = 0.90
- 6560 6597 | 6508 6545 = 0.95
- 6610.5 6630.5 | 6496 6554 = 1.00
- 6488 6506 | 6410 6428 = 0.97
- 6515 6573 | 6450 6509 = 0.96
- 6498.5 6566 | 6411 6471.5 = 0.96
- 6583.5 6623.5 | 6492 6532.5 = 1.01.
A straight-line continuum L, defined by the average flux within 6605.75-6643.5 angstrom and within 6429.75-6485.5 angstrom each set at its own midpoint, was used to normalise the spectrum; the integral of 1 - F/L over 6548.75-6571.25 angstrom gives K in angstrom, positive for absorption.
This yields 2.5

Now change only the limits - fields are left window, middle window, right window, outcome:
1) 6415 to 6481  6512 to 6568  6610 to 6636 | 2.2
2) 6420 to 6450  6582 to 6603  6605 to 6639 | -0.2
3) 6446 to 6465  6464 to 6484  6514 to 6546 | 0.2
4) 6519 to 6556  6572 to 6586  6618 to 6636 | -0.1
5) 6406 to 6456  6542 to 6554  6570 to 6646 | 0.4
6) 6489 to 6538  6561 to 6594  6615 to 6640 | 1.5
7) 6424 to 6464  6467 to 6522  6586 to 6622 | 0.7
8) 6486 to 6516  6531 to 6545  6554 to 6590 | -0.7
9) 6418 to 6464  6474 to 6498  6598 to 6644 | 0.3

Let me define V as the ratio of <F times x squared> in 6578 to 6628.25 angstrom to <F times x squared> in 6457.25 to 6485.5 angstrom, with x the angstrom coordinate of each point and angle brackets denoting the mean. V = 1.05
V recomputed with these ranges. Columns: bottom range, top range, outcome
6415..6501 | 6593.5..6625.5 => 1.04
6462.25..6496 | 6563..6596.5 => 1.00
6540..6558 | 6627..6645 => 1.07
